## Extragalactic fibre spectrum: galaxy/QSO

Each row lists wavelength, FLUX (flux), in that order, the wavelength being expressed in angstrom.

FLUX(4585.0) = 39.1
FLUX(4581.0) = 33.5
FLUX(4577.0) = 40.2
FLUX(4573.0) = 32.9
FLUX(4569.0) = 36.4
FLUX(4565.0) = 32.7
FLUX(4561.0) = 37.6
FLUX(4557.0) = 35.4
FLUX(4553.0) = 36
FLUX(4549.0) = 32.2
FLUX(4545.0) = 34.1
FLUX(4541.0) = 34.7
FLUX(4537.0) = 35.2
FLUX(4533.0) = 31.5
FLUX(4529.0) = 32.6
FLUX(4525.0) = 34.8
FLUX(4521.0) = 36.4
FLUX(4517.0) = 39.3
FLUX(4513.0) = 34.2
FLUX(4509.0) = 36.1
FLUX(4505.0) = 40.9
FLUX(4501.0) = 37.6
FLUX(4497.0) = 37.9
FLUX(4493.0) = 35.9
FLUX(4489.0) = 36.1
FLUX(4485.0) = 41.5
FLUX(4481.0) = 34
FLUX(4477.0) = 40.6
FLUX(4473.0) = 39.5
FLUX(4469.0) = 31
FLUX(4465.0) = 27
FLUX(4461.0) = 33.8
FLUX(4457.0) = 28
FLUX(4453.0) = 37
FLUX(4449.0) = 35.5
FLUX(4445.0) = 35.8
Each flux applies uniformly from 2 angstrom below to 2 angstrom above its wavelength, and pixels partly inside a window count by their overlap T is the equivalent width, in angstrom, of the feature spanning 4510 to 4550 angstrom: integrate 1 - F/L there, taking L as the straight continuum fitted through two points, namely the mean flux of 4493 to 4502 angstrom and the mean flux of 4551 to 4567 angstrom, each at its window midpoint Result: 1.9 angstrom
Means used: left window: 37.4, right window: 35.4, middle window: 34.6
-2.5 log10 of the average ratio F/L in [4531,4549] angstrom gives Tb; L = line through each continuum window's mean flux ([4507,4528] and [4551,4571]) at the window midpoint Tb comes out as 0.07 mag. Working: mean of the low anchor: 36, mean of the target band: 33.7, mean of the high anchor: 35.6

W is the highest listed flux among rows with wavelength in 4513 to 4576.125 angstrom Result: 39.3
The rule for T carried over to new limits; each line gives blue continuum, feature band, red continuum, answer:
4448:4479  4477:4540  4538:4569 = -3.64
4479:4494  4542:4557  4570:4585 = 0.83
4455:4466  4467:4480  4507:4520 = -2.18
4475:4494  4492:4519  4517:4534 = -1.01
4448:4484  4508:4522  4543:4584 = -0.74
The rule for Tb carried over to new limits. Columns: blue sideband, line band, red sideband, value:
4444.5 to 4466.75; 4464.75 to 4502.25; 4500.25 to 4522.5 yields -0.04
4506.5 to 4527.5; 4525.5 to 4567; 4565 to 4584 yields 0.05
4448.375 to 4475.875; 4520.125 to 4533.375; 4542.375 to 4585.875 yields 0.02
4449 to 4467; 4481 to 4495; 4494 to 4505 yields -0.03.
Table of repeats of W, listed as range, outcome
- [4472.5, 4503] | 41.5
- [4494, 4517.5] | 40.9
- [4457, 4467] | 33.8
